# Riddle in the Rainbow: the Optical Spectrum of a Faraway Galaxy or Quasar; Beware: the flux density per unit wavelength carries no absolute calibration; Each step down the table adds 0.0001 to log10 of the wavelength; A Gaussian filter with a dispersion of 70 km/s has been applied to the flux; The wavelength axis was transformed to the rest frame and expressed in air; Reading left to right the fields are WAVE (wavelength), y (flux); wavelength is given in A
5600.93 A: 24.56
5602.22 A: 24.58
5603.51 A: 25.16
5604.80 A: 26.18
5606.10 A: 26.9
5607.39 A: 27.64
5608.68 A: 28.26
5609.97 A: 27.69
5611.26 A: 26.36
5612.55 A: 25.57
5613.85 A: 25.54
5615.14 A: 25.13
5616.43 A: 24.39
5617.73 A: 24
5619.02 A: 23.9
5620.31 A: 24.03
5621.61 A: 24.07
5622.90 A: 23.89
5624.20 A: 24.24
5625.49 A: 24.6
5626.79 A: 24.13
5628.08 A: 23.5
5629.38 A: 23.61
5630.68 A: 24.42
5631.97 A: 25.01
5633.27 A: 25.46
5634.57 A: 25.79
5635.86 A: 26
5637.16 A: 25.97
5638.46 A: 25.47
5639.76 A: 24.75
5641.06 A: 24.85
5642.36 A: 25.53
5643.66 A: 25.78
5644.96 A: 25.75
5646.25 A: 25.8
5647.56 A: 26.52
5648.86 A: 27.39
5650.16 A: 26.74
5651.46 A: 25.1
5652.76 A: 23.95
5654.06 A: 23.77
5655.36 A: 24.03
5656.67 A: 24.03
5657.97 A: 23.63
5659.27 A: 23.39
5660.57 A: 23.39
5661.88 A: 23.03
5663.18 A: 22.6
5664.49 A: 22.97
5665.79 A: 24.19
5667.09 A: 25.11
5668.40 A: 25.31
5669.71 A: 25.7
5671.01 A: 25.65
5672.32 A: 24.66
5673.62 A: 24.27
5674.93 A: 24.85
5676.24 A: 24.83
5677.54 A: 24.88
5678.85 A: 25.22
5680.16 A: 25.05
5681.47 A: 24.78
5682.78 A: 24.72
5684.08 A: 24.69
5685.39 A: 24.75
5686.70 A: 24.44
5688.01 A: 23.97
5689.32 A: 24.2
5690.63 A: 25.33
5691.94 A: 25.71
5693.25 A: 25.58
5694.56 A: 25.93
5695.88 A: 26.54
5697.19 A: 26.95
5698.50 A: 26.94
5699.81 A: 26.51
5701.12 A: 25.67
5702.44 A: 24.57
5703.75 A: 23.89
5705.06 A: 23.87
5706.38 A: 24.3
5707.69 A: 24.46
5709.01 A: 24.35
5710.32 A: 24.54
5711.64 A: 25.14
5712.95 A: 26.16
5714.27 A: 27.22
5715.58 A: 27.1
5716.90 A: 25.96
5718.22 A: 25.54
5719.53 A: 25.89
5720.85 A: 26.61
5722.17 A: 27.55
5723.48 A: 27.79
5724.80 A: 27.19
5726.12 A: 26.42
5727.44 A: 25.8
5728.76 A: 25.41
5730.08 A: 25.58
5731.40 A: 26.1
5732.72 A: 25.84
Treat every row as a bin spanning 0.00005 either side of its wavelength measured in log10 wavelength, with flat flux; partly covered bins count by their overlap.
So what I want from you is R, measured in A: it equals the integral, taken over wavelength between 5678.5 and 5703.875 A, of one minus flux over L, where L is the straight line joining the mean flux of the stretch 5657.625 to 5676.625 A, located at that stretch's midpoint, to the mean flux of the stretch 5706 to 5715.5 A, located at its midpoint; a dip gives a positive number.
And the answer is -0.5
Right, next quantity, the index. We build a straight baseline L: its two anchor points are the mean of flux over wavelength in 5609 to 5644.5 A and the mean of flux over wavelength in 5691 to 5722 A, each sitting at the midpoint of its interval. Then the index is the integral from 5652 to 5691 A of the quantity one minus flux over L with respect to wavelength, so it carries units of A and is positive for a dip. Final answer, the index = 1.51 A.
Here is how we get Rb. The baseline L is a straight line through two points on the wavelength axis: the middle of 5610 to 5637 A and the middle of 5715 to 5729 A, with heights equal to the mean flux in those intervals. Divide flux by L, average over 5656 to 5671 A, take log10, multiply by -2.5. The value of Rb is 0.06 mag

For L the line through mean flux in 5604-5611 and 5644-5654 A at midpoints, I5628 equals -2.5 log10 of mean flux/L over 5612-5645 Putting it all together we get 0.071 mag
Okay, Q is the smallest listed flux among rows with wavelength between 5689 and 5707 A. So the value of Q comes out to 23.87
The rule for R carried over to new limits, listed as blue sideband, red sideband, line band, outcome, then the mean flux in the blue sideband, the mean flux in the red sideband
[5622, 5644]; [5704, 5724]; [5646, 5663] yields 0.3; 24.9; 25.7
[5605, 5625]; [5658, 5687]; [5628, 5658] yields -0.3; 25.4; 24.5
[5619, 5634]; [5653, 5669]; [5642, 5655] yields -0.9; 24.3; 23.8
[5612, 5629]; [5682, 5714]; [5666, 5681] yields -0.1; 24.4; 25.2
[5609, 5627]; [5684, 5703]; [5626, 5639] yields 0.0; 24.9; 25.5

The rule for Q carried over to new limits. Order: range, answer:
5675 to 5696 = 23.97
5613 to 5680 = 22.6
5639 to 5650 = 24.75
